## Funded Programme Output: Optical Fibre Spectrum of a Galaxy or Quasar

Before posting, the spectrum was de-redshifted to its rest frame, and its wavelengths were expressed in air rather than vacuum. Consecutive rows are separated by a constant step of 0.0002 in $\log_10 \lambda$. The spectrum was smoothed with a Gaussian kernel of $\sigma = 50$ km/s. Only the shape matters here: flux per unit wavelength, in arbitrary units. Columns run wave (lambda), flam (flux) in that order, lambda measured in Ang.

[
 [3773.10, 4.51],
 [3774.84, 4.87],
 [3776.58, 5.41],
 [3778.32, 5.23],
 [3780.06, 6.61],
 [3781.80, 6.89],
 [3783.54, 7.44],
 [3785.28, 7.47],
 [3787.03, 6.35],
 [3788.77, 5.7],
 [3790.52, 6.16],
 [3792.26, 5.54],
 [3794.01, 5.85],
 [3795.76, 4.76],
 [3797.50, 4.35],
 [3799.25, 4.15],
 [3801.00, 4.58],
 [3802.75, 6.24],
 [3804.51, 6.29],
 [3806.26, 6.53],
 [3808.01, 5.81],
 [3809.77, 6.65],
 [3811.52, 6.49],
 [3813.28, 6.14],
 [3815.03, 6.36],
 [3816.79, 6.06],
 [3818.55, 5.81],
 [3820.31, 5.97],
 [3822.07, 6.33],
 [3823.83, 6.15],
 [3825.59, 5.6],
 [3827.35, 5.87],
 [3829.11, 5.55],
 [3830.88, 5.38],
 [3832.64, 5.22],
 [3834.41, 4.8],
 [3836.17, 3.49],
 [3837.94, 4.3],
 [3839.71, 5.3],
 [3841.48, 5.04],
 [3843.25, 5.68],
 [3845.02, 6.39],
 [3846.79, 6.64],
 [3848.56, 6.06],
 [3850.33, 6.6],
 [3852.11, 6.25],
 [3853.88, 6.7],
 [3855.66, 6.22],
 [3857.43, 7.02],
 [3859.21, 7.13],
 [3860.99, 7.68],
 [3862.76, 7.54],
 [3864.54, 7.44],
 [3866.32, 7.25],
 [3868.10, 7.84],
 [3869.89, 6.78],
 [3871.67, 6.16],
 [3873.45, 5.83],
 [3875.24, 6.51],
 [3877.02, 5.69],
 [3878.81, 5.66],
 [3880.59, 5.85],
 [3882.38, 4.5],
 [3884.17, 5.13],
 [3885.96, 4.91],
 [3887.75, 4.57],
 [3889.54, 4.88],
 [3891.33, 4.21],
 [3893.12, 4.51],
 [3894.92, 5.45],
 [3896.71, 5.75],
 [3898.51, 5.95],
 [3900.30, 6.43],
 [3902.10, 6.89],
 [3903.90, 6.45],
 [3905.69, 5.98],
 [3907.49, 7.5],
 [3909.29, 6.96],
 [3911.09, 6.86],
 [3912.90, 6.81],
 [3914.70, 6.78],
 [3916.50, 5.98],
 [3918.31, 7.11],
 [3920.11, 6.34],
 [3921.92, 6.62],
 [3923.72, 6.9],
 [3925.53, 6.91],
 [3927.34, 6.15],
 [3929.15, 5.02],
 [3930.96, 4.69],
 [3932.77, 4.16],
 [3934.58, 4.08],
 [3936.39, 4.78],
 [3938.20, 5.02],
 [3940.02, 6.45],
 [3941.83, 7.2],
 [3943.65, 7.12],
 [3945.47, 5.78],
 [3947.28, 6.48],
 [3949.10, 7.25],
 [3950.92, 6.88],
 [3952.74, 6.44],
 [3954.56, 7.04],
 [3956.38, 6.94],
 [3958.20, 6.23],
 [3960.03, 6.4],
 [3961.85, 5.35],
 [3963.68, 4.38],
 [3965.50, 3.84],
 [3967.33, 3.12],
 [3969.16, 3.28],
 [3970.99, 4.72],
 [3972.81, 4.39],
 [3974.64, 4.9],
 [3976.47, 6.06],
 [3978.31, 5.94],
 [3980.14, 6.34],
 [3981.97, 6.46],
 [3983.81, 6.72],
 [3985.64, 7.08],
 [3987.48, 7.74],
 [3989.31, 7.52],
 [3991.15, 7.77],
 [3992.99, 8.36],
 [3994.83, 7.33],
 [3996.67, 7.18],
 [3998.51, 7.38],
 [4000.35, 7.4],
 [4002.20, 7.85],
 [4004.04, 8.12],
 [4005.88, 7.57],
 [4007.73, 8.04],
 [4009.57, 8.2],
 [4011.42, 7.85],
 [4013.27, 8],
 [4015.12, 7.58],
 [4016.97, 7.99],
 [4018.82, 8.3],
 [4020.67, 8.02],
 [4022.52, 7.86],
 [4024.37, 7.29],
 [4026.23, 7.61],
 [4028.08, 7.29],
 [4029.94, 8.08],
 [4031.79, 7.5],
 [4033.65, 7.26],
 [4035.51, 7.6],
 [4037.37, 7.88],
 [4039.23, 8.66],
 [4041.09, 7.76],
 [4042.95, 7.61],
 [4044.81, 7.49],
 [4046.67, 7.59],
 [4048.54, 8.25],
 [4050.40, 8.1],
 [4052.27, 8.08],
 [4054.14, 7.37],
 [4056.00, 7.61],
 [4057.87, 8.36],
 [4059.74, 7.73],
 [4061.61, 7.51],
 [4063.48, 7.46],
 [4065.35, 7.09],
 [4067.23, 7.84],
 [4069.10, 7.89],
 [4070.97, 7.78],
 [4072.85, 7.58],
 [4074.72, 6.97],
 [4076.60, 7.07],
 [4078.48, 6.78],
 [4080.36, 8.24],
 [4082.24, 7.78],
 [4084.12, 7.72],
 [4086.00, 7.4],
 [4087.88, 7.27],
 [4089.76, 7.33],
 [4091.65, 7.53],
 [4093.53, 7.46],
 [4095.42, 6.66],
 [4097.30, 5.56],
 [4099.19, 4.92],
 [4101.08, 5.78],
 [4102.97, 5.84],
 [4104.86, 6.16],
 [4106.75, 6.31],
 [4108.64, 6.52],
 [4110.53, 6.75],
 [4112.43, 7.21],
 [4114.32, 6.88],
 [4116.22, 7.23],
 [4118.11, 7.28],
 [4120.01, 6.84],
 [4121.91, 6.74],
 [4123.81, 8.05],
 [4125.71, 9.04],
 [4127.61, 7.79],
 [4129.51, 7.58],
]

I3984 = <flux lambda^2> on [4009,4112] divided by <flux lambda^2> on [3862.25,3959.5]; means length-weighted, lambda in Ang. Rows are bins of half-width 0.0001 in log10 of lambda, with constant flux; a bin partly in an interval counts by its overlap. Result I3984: 1.30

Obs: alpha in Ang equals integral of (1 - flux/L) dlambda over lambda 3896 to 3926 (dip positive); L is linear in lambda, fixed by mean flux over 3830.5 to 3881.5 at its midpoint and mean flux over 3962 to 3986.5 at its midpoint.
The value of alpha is -4.7 Ang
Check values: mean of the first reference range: 6.16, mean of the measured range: 6.6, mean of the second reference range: 5.17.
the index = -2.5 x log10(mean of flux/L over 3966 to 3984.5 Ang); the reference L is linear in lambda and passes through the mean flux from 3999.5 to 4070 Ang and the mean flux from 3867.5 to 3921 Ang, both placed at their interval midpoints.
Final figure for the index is 0.341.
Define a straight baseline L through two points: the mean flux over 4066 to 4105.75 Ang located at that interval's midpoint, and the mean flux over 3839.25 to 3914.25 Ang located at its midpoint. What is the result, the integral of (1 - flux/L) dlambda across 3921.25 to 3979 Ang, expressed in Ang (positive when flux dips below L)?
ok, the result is 7.44 Ang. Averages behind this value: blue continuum 6.17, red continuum 7.03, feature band 5.63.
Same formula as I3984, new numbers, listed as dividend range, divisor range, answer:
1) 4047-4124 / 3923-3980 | 1.37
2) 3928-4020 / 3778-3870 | 1.14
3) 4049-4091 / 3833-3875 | 1.35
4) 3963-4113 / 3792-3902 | 1.34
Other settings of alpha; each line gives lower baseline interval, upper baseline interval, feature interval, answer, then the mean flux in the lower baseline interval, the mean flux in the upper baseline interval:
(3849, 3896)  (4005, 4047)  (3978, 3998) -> 0.5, 6.08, 7.79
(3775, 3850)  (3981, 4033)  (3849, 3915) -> 2.1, 5.77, 7.64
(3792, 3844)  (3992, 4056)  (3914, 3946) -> 3.8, 5.54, 7.78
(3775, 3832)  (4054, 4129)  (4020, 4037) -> -1.7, 5.91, 7.18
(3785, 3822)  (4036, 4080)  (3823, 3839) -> 2.4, 5.85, 7.68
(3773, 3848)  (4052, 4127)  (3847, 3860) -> -1.3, 5.73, 7.18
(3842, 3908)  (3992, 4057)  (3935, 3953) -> 1.6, 6.15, 7.77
